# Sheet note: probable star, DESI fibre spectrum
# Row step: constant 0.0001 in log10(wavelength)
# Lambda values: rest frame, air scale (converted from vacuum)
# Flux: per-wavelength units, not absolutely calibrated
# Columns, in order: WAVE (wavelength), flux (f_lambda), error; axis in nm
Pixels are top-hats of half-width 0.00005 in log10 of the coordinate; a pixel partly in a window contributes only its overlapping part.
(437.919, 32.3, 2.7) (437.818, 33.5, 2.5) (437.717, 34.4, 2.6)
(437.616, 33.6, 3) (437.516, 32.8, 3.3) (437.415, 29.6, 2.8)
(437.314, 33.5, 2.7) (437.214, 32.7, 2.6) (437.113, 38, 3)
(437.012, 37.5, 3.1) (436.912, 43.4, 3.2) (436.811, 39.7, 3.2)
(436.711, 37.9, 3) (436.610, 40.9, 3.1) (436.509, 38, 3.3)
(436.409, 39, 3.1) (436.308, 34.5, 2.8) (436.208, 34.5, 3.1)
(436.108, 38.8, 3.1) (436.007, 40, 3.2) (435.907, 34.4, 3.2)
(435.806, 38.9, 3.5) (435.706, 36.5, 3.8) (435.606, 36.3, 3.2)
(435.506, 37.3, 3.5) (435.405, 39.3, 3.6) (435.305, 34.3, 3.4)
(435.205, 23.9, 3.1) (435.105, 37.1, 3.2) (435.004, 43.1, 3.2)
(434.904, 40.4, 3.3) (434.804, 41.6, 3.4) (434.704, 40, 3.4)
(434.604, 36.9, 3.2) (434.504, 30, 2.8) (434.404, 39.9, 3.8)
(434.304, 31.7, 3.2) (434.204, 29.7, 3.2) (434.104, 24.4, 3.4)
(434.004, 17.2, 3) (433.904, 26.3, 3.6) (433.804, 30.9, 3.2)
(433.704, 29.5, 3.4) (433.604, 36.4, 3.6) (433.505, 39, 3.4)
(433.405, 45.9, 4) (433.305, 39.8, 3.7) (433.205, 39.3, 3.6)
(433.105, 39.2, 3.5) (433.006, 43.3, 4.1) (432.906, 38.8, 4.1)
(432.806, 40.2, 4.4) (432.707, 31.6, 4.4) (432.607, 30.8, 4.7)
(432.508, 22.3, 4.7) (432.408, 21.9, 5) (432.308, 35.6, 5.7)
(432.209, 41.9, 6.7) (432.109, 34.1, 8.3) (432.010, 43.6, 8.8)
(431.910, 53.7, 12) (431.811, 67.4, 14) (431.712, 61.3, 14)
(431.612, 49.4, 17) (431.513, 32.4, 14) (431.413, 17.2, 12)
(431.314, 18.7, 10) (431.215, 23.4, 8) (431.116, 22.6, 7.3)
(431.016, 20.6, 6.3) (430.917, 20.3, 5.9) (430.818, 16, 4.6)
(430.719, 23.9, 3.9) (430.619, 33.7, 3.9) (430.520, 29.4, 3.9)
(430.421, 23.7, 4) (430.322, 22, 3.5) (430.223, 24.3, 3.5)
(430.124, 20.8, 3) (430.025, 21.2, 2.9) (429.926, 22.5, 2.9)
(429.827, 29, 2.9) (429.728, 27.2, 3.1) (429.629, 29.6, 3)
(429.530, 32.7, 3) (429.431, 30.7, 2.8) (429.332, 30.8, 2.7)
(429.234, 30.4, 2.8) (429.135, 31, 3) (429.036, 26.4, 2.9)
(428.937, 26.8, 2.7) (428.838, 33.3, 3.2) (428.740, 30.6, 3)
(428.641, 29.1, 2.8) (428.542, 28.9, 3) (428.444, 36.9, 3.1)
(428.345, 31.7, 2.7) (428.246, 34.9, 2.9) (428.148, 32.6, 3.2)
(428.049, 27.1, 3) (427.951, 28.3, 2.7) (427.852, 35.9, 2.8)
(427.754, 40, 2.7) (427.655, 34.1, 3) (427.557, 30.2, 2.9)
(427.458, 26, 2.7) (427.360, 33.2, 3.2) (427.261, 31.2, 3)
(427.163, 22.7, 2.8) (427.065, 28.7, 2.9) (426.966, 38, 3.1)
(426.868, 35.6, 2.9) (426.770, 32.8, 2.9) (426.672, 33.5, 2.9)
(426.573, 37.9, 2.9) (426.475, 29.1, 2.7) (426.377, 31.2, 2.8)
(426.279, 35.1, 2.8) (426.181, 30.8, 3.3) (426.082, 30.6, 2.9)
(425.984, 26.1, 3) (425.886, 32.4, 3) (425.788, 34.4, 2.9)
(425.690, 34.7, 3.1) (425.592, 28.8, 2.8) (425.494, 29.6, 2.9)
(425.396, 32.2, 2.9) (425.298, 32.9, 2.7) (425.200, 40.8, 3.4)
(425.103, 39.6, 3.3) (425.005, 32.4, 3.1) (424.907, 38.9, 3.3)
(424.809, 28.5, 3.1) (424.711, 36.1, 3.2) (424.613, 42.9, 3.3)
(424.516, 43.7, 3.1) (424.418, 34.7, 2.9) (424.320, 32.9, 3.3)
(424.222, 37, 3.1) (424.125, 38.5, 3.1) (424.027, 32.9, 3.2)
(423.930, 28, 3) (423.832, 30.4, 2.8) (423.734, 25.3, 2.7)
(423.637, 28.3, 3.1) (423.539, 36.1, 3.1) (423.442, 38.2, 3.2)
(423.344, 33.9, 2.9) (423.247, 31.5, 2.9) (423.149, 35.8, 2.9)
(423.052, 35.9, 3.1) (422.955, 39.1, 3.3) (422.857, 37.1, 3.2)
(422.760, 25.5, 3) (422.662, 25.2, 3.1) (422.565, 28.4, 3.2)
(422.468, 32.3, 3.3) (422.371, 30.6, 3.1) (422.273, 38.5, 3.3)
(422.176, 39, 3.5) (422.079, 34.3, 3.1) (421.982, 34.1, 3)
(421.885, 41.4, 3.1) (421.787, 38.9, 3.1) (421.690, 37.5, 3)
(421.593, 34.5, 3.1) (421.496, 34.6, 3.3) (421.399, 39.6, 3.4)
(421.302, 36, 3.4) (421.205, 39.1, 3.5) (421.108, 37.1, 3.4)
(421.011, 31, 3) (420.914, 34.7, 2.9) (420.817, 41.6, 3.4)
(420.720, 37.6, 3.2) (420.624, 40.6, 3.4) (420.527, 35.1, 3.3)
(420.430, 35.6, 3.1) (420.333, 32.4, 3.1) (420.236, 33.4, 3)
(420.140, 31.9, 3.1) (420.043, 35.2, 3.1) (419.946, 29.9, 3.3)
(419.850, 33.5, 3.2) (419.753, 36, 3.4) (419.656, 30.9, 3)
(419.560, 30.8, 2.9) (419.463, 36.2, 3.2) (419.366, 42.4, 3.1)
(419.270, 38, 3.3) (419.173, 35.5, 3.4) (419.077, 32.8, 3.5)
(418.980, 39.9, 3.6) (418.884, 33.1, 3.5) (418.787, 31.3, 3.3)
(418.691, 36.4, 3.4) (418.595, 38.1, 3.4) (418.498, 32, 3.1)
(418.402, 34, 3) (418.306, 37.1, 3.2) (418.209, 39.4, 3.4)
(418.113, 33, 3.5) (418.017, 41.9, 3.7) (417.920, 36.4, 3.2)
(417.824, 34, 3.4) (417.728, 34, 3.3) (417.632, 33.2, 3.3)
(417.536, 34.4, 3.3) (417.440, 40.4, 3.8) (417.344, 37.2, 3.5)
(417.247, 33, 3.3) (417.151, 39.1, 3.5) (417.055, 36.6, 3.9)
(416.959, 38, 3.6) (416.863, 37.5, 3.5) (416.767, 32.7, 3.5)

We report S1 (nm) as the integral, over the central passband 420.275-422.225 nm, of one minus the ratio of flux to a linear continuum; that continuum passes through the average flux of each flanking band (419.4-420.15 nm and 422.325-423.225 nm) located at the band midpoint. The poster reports -0.24 nm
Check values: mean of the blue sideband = 33.3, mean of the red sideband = 32.2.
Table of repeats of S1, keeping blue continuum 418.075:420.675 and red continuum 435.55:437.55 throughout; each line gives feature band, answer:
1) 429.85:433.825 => 0.401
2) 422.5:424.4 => 0.149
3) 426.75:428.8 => 0.234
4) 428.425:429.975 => 0.278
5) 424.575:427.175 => 0.175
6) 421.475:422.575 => -0.010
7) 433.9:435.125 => 0.092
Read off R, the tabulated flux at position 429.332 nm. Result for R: 30.8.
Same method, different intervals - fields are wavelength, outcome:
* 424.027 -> 32.9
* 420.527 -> 35.1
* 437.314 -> 33.5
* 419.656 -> 30.9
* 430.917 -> 20.3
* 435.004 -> 43.1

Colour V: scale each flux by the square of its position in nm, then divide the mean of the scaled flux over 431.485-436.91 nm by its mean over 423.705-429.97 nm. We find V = 1.20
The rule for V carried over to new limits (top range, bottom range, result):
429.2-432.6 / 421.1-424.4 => 0.92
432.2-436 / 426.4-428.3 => 1.12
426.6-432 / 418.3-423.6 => 0.91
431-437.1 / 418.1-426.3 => 1.10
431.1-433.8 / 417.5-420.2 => 1.13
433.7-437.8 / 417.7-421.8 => 1.06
